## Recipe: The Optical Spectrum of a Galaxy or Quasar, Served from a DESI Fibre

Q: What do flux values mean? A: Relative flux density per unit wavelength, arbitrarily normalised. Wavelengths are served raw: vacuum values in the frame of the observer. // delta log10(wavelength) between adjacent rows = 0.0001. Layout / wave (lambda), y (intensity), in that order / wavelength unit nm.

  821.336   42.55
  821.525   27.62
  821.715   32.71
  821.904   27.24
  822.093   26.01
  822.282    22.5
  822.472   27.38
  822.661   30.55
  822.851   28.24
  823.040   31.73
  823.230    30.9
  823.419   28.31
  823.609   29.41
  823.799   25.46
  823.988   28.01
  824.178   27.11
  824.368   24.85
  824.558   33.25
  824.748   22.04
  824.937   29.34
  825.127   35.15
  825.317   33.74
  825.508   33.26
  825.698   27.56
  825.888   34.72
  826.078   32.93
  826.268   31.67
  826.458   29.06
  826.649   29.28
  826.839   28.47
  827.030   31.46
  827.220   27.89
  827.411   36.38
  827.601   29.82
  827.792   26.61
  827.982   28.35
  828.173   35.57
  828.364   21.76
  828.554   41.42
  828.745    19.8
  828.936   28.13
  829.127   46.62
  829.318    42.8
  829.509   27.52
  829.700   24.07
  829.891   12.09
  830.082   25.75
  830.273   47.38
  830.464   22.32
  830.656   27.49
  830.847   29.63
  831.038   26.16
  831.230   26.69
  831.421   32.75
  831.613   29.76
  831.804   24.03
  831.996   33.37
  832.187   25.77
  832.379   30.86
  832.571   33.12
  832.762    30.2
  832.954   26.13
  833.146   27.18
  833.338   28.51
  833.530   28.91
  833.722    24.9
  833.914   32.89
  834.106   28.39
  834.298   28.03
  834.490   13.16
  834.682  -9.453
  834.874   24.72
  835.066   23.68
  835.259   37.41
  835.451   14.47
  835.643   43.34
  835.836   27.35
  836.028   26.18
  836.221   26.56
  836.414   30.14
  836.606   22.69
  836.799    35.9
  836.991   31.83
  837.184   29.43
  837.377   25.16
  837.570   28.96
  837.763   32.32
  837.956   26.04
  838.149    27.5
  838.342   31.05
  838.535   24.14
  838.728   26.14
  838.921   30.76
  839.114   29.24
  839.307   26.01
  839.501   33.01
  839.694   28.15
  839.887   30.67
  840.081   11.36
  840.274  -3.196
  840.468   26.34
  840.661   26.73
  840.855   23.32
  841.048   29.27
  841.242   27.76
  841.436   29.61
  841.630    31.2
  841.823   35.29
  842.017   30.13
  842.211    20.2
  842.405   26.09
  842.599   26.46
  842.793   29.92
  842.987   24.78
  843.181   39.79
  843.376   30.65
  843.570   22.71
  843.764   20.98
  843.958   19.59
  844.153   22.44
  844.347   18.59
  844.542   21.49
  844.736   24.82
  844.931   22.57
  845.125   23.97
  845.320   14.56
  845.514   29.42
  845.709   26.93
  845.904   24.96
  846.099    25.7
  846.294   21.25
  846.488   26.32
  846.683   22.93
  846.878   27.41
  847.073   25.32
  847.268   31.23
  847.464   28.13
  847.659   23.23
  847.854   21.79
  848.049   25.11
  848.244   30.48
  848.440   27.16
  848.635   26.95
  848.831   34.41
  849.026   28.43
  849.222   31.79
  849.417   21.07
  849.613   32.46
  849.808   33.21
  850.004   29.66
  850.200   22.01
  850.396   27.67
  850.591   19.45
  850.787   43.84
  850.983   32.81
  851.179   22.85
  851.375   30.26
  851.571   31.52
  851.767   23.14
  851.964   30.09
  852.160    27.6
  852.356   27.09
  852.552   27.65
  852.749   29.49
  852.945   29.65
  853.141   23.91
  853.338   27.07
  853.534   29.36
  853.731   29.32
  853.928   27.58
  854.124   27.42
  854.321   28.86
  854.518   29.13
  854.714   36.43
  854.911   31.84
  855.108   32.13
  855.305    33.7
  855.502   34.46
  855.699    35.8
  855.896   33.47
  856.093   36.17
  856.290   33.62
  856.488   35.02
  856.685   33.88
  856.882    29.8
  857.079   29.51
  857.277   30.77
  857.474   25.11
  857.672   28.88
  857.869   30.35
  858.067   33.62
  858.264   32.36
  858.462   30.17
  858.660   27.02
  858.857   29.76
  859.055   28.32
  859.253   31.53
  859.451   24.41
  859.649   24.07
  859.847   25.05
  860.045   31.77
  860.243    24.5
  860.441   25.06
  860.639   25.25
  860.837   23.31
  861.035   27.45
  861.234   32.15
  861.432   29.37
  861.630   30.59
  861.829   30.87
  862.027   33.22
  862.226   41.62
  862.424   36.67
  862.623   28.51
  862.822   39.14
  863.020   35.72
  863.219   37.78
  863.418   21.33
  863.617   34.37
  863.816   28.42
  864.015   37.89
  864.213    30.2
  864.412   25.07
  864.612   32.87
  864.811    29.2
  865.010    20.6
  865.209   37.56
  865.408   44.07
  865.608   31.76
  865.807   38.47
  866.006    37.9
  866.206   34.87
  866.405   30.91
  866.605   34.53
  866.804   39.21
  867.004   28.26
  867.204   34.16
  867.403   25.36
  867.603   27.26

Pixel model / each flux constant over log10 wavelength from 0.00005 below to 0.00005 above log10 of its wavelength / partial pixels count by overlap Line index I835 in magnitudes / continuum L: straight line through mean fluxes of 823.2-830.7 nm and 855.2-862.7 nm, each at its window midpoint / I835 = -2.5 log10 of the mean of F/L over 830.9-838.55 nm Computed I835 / 0.11 mag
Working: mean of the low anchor 30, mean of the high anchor 30.5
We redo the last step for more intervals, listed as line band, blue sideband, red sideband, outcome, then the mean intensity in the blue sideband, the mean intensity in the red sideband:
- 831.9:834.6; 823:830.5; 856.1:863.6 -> 0.09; 30.1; 30.3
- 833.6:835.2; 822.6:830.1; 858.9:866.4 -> 0.37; 29.8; 31.1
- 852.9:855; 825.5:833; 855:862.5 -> 0.05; 30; 30.5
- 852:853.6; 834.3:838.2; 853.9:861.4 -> 0.05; 25.9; 30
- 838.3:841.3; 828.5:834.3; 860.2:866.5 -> 0.20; 29.4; 31.8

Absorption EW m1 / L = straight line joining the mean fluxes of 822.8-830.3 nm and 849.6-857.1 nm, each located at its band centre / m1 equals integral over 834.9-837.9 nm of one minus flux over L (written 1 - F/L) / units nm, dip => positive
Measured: 0.12 nm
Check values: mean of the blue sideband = 30.1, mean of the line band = 28.9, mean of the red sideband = 30.2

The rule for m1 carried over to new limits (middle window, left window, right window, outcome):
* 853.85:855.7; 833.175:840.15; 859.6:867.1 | -0.093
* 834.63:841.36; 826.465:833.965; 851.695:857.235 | 0.841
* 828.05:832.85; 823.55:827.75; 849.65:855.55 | 0.014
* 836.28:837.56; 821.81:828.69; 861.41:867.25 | 0.066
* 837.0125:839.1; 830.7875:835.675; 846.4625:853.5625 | -0.112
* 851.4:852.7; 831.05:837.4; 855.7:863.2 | 0.068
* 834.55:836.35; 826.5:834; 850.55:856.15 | 0.361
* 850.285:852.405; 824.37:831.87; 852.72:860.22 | 0.101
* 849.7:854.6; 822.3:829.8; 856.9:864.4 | 0.276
